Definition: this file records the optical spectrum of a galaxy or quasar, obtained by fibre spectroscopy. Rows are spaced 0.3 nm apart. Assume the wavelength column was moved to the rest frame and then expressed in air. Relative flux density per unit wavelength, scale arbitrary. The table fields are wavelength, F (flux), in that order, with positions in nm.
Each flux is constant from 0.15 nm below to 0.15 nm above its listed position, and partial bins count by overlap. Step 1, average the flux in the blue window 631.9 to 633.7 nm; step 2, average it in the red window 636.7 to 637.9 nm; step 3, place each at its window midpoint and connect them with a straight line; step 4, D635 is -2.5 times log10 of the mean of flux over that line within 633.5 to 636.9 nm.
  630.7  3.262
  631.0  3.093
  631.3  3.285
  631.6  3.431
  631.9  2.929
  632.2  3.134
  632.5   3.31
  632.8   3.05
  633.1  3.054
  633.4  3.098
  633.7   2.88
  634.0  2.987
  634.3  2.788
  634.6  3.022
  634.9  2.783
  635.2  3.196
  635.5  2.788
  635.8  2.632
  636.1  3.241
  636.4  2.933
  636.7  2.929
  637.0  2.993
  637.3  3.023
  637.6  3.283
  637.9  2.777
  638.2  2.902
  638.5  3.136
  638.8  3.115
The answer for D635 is 0.049 mag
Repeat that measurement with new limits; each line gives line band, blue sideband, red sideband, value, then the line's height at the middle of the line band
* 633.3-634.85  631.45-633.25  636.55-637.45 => 0.054 mag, 3.09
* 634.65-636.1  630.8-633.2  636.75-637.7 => 0.073 mag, 3.1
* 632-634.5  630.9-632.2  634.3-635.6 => 0.009 mag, 3.06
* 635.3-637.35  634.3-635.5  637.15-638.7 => 0.018 mag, 2.98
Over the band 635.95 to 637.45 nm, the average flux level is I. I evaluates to 3.02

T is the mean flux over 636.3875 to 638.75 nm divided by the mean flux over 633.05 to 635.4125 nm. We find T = 1.0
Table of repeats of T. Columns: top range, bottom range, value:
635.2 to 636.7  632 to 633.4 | 0.94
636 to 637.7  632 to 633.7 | 0.99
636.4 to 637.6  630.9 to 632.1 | 0.95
